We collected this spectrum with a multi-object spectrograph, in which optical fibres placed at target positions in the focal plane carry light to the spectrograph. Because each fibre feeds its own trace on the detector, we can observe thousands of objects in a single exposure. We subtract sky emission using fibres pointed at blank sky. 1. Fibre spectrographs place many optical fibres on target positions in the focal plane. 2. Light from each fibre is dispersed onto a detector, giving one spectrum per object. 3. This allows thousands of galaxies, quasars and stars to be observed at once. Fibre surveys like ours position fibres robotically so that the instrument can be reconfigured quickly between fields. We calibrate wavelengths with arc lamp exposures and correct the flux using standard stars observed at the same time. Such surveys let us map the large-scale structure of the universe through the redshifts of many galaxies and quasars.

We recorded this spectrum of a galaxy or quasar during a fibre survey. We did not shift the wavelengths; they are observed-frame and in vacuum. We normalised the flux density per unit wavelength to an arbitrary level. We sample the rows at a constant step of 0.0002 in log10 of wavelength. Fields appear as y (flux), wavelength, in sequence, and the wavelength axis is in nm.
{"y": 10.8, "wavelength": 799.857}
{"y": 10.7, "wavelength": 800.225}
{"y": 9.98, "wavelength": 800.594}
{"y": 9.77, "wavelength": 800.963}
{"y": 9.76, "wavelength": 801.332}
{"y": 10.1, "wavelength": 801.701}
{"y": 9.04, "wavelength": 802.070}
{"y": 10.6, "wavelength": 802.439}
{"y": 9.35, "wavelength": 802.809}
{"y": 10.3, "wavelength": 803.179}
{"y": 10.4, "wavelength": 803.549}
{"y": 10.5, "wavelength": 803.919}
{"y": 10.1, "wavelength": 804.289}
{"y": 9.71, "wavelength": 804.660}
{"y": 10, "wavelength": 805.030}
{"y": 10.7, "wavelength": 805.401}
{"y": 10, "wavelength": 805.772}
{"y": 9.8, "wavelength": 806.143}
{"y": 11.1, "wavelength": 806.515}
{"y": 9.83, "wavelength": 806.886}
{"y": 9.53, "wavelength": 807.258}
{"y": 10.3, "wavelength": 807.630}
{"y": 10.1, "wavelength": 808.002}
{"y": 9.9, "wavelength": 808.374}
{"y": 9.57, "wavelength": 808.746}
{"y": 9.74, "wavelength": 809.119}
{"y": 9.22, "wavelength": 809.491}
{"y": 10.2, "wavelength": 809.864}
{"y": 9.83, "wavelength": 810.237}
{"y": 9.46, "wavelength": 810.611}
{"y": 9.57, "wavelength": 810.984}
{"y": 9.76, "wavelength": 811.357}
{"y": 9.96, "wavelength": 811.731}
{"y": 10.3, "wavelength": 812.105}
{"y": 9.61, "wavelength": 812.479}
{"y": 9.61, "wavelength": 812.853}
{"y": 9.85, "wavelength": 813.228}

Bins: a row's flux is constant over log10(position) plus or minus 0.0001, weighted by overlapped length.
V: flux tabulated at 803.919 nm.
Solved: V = 10.5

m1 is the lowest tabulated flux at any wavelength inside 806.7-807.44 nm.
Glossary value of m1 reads 9.53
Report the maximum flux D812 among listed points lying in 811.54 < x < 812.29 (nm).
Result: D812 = 10.3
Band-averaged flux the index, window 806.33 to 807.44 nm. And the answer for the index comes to 10.2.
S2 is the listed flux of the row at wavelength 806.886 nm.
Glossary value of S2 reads 9.83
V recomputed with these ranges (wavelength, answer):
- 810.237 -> 9.83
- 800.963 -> 9.77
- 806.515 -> 11.1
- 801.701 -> 10.1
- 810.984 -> 9.57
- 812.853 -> 9.61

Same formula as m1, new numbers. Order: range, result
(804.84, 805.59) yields 10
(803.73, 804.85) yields 9.71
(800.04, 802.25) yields 9.04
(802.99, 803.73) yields 10.3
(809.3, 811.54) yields 9.22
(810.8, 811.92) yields 9.57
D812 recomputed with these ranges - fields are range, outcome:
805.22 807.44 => 11.1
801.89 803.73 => 10.6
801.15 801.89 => 10.1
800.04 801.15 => 10.7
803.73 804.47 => 10.5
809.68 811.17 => 10.2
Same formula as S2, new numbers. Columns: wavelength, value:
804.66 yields 9.71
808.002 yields 10.1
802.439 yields 10.6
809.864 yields 10.2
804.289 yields 10.1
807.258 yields 9.53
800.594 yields 9.98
